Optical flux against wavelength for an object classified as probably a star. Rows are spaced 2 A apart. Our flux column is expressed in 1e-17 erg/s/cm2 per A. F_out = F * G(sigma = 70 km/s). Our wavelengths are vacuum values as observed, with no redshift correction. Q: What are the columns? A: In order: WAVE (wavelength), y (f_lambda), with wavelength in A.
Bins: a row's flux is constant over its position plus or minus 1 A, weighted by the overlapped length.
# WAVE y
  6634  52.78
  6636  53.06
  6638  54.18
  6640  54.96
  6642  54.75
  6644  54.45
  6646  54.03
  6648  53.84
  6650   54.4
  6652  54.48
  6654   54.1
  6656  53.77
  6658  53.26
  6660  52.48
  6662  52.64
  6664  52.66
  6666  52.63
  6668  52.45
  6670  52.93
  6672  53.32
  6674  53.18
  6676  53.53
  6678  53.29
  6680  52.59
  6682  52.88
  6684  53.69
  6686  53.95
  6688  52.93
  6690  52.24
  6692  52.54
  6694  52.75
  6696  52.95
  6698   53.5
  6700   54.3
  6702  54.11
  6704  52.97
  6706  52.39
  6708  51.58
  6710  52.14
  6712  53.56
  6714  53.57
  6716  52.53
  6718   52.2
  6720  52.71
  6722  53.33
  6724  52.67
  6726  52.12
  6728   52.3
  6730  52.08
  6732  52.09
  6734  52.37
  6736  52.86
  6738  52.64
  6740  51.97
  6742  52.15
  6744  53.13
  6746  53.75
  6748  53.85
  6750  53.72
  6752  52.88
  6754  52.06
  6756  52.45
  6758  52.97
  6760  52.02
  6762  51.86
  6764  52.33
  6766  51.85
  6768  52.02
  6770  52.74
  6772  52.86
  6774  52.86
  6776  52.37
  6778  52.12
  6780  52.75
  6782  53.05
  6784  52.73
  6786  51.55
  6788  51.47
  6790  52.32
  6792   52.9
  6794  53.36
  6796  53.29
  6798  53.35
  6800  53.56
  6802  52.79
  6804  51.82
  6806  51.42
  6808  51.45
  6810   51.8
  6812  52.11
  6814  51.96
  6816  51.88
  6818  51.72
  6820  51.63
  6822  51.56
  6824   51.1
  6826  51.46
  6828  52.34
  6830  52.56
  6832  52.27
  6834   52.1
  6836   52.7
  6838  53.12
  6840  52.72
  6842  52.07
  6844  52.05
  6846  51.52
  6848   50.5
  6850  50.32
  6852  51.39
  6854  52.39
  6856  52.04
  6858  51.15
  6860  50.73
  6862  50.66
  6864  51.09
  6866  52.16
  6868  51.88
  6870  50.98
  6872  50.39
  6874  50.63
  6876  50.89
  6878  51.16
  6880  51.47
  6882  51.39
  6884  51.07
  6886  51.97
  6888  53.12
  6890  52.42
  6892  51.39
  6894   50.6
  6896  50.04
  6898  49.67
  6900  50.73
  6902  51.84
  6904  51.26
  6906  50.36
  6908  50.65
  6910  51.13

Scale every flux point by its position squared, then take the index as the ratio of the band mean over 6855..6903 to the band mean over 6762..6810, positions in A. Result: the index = 1.00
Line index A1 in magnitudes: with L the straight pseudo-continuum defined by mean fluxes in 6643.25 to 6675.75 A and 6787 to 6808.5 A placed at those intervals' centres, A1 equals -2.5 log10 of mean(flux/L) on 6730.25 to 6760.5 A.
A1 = 0.00 mag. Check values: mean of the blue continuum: 53.4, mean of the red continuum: 52.5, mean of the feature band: 52.7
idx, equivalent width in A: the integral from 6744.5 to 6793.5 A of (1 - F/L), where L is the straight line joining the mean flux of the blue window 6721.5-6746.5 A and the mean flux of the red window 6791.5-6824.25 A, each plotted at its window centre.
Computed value -0.17 A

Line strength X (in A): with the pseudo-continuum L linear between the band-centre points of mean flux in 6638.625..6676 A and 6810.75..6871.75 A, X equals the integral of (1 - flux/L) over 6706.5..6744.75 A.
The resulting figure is 0.3 A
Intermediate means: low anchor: 53.6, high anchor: 51.7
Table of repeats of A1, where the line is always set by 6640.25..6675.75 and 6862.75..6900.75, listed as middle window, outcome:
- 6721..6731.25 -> 0.01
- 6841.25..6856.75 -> 0.00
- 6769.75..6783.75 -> -0.01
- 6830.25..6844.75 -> -0.02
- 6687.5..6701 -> 0.00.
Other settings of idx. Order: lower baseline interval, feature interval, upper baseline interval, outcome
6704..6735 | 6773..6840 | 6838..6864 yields -0.6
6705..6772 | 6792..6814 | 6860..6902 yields -0.2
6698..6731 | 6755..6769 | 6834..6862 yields 0.1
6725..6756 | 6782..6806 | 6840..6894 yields -0.2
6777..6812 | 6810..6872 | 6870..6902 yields 0.1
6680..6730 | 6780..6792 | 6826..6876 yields 0.0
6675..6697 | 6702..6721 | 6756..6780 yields 0.0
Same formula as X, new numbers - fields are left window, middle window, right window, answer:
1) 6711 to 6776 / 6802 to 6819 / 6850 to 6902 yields 0.0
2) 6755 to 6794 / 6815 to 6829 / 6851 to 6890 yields 0.1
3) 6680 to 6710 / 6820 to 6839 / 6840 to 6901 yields -0.2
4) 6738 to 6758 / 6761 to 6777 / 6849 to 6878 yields 0.1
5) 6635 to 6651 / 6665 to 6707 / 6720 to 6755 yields 0.3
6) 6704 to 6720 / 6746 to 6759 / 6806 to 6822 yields -0.2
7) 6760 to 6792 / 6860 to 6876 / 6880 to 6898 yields 0.2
